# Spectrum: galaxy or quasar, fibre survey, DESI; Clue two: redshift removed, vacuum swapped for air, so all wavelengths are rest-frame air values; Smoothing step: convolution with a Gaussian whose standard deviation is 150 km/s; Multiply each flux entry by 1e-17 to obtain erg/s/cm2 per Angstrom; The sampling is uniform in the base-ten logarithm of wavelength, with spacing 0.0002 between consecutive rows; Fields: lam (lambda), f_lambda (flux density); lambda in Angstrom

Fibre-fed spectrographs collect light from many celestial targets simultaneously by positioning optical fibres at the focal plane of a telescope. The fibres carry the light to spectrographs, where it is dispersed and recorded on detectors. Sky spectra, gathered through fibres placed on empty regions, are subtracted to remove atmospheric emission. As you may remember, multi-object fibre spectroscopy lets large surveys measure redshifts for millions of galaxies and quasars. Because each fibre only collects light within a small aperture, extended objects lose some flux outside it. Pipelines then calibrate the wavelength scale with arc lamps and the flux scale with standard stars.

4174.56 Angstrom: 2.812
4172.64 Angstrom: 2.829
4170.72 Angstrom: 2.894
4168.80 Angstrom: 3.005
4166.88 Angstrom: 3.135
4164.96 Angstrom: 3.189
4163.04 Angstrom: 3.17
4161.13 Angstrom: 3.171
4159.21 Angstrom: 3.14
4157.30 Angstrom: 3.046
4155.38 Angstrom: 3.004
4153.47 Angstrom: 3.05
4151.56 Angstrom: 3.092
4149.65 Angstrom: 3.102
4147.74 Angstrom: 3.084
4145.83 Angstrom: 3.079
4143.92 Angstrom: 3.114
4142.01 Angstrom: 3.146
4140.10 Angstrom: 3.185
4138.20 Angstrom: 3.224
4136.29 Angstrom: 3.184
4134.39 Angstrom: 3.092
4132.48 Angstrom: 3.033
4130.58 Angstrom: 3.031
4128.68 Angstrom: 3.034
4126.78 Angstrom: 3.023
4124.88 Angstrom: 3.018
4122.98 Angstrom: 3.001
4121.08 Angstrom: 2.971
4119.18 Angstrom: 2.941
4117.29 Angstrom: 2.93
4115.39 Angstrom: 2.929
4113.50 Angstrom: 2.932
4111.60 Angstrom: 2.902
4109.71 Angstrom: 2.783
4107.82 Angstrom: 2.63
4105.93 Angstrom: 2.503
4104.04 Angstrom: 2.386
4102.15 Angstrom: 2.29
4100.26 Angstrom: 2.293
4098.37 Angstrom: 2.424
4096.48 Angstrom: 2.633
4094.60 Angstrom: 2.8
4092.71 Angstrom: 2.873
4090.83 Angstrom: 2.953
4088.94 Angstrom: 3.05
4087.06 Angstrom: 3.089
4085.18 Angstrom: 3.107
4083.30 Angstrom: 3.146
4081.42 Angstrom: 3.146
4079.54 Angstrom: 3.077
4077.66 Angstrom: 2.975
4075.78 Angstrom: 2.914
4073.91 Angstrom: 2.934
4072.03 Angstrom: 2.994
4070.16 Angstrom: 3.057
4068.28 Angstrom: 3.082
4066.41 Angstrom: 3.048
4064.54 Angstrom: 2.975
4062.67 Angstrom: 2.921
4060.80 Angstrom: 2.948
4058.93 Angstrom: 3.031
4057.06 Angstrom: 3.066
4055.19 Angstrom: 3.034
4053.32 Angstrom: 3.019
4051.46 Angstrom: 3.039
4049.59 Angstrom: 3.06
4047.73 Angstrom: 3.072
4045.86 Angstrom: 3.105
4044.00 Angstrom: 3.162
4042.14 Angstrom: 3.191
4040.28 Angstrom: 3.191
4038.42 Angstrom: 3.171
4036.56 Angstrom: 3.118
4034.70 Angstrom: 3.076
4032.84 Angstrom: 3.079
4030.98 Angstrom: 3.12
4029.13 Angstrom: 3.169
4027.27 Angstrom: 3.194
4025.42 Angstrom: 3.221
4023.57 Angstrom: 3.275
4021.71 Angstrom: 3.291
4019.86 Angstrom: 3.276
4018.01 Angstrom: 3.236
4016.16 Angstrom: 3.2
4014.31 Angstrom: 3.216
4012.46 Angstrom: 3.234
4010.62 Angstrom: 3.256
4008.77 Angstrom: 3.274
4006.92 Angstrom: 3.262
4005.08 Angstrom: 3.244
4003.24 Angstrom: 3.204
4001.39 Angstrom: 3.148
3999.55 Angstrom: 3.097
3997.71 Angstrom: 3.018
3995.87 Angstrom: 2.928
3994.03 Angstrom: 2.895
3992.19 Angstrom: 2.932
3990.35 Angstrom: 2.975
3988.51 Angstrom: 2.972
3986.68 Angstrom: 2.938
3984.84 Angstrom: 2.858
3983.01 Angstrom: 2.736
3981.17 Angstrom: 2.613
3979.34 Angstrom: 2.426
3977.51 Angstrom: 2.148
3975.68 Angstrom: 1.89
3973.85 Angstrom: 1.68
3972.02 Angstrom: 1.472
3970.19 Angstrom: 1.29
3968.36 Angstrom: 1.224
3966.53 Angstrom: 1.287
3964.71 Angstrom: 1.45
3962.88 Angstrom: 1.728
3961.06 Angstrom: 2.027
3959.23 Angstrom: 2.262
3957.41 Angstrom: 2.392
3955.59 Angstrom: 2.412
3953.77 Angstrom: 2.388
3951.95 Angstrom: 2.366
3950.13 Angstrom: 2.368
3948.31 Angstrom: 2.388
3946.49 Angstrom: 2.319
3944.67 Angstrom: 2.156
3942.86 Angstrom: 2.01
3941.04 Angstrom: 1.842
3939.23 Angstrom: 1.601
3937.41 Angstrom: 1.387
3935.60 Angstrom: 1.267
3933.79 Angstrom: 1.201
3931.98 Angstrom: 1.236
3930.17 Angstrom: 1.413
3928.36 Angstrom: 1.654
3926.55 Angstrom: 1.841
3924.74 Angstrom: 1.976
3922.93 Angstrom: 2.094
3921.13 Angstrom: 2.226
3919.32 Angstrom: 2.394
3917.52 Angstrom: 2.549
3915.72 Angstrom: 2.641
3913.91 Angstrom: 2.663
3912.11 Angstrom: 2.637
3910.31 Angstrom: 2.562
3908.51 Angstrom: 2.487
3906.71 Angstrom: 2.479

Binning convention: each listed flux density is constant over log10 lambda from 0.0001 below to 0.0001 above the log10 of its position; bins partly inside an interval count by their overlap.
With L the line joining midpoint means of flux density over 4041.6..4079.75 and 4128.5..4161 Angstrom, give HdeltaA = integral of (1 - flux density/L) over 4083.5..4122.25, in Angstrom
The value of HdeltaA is 3.62 Angstrom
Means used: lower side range 3.03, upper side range 3.1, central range 2.78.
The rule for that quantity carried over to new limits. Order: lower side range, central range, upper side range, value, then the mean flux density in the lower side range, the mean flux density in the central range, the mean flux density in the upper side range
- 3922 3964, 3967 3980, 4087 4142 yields 2.4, 1.93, 1.7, 2.87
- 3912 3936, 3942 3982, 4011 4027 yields 7.3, 1.98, 2.01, 3.24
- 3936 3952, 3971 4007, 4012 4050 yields -1.1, 2.01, 2.71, 3.17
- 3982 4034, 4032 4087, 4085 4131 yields -1.9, 3.12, 3.06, 2.81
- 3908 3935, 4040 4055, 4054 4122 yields -2.3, 2.09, 3.1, 2.88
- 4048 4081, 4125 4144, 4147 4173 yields -0.3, 3.01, 3.1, 3.07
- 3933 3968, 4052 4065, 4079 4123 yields -2.2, 1.93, 3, 2.82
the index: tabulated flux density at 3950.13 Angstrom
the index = 2.368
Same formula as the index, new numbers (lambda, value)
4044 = 3.162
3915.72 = 2.641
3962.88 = 1.728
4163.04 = 3.17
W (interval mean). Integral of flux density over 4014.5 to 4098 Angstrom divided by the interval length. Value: 3.07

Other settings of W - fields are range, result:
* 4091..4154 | 2.9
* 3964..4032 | 2.75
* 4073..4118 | 2.82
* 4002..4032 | 3.23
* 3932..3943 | 1.49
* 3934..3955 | 1.99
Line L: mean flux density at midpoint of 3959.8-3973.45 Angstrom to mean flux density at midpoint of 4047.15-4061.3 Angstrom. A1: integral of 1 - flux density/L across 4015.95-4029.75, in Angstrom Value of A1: -4.1 Angstrom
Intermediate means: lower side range 1.52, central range 3.24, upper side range 3.04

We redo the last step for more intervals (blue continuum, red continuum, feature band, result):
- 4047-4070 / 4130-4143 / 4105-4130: 1.7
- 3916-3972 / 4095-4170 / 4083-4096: -1.3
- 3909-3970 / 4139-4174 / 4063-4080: -2.2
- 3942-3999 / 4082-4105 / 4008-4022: -4.5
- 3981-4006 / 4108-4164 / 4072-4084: 0.0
